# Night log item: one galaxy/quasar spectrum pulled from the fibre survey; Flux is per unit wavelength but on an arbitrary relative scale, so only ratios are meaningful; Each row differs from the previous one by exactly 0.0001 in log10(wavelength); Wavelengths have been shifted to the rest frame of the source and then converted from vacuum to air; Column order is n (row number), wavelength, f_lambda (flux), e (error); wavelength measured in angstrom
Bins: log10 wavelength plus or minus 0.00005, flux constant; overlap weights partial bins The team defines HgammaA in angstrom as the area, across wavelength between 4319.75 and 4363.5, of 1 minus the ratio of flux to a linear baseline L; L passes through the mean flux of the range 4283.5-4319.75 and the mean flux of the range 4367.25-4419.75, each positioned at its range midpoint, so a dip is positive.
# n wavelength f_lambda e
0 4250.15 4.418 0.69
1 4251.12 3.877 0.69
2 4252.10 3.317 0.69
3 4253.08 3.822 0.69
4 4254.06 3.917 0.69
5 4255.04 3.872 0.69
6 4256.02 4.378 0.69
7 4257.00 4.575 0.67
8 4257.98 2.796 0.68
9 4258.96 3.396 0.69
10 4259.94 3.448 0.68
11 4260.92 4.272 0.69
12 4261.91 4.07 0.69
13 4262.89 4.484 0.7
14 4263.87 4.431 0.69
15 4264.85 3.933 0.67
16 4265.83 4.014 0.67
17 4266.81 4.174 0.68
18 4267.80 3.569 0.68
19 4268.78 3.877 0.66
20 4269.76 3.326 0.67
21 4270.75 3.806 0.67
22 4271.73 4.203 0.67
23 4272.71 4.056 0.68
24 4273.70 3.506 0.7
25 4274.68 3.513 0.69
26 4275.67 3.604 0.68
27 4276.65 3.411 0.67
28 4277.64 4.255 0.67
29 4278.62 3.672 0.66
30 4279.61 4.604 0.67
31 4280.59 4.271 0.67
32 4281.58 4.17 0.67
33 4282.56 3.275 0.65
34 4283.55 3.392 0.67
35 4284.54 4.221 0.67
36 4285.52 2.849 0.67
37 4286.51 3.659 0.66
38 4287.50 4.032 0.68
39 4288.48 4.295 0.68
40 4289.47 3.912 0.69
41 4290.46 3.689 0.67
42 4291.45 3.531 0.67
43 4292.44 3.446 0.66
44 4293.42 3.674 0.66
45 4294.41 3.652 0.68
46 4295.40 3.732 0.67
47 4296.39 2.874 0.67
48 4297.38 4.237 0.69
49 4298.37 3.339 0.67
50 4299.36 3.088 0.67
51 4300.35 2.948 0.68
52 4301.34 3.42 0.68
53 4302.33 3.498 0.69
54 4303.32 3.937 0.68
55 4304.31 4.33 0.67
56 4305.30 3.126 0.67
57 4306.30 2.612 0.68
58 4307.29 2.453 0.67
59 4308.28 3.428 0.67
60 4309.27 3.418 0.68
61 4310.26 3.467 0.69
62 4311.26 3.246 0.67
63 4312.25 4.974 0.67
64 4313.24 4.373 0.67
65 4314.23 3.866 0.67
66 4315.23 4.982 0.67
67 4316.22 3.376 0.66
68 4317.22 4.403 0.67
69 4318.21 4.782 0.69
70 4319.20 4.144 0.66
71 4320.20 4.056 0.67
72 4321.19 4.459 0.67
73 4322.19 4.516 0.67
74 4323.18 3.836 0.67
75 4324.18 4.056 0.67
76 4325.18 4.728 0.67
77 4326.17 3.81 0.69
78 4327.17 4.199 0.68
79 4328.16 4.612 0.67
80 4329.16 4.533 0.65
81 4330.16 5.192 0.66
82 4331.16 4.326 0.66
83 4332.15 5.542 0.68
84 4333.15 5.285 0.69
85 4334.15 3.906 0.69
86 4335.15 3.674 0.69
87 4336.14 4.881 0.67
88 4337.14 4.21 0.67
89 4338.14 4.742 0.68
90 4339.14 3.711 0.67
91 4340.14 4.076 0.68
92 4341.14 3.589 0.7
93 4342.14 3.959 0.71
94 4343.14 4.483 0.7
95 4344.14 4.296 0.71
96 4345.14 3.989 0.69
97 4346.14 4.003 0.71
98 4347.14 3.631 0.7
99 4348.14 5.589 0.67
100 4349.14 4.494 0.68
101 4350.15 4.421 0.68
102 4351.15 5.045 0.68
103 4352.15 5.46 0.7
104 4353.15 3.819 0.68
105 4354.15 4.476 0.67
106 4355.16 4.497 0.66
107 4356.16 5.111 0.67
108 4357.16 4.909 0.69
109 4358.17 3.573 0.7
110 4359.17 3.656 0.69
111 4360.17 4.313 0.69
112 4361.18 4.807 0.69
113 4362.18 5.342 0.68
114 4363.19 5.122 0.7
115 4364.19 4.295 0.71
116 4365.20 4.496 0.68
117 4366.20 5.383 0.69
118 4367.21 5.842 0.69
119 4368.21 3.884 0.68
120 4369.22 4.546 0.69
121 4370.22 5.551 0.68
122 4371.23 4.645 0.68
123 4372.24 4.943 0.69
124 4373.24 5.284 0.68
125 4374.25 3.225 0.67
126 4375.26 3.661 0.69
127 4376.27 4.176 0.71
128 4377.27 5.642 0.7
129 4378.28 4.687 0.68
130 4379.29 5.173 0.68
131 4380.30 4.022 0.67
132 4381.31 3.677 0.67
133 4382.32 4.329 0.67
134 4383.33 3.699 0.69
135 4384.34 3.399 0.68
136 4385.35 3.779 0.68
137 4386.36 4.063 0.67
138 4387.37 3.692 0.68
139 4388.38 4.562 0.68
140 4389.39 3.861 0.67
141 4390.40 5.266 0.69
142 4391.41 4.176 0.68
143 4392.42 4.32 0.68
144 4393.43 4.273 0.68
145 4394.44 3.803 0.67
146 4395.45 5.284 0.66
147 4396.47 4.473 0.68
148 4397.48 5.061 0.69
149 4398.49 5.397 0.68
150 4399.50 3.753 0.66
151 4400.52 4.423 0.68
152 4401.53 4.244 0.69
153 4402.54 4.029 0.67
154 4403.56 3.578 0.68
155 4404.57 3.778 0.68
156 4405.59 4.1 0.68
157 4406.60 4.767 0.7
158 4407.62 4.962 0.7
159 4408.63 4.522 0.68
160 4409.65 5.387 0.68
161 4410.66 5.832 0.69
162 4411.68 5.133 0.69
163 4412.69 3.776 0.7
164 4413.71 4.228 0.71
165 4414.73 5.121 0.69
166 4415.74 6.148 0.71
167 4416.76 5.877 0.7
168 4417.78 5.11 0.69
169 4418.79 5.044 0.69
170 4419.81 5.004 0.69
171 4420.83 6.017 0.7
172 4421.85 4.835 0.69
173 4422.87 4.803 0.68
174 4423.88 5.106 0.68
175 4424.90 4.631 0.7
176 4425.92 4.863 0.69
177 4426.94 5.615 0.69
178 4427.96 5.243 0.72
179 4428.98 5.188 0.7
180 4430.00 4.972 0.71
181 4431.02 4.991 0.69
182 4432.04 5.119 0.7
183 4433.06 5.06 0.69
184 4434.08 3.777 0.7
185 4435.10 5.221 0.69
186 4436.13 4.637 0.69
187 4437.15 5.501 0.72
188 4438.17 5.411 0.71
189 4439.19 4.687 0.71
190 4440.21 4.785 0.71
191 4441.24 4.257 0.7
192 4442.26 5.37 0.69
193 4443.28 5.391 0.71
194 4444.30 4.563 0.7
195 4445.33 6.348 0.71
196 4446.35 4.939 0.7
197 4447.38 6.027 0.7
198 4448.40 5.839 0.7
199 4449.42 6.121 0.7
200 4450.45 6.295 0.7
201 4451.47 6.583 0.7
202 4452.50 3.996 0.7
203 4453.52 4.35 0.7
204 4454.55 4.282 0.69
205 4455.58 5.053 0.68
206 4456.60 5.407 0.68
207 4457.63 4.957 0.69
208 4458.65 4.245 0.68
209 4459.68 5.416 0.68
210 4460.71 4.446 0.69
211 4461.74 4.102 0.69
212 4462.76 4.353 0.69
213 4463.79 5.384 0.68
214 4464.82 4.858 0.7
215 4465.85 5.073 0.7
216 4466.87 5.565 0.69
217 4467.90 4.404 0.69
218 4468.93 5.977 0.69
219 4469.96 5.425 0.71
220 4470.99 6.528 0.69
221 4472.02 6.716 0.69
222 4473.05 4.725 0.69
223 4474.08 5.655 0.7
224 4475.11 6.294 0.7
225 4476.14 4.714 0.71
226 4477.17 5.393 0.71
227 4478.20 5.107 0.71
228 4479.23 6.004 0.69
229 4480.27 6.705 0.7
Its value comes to -4.0 angstrom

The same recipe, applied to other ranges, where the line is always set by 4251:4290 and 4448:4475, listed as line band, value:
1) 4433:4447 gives 0.2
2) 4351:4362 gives -0.1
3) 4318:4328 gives 0.0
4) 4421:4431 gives -0.2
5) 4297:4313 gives 2.4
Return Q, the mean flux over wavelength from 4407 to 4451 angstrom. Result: 5.16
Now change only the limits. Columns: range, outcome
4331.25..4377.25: 4.51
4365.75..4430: 4.65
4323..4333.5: 4.57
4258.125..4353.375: 3.99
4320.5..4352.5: 4.41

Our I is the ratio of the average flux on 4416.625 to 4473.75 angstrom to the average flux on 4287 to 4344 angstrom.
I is 1.29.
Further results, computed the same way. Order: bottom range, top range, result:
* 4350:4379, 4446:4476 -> 1.13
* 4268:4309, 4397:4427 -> 1.33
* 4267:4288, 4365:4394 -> 1.17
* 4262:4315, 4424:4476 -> 1.39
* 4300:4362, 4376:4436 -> 1.11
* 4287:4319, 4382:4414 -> 1.18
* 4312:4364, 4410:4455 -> 1.16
